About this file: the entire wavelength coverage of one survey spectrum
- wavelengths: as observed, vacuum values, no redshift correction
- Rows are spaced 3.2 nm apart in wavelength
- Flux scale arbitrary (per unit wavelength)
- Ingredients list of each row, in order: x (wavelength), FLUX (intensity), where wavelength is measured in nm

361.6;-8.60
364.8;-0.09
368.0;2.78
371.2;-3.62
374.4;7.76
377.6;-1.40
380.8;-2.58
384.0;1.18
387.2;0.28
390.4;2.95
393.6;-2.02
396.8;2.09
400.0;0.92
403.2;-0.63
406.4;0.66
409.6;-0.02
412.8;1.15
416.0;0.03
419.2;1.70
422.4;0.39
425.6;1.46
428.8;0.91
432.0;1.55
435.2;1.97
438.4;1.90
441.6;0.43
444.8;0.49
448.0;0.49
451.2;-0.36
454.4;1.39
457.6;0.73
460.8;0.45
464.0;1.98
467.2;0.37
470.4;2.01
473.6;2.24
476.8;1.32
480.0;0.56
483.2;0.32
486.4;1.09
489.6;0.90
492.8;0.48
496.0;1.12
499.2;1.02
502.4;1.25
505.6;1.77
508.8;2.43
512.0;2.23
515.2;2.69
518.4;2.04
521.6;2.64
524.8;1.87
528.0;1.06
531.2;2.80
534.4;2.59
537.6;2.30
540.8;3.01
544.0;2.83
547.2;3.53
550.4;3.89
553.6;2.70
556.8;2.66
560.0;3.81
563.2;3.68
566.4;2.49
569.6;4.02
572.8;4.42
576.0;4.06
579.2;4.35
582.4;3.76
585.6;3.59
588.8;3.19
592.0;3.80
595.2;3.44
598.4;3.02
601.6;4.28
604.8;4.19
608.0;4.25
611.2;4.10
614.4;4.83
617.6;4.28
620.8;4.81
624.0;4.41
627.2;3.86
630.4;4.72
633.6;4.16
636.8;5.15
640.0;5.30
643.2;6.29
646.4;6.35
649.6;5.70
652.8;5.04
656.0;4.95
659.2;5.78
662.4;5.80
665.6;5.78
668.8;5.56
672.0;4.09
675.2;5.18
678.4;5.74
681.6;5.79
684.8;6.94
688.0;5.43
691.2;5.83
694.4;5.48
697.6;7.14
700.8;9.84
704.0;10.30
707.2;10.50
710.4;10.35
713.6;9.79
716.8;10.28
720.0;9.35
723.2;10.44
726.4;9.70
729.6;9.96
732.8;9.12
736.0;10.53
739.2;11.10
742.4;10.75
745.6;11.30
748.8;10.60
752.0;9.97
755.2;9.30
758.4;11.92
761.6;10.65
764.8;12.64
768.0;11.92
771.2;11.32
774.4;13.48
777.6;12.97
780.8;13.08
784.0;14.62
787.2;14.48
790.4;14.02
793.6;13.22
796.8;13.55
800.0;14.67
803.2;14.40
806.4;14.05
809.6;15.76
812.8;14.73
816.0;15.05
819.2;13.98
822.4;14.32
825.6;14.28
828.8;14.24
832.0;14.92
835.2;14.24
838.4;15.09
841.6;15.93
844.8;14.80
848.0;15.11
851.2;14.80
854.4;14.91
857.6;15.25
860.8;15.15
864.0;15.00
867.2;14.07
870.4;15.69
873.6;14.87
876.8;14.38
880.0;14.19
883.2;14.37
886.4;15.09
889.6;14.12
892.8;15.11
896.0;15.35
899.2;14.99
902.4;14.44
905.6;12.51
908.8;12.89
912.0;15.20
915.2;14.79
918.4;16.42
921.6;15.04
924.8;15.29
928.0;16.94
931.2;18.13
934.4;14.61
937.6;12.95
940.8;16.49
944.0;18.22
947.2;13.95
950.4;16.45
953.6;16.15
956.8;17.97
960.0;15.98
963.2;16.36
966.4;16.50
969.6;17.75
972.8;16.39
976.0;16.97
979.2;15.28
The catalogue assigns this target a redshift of 0.752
